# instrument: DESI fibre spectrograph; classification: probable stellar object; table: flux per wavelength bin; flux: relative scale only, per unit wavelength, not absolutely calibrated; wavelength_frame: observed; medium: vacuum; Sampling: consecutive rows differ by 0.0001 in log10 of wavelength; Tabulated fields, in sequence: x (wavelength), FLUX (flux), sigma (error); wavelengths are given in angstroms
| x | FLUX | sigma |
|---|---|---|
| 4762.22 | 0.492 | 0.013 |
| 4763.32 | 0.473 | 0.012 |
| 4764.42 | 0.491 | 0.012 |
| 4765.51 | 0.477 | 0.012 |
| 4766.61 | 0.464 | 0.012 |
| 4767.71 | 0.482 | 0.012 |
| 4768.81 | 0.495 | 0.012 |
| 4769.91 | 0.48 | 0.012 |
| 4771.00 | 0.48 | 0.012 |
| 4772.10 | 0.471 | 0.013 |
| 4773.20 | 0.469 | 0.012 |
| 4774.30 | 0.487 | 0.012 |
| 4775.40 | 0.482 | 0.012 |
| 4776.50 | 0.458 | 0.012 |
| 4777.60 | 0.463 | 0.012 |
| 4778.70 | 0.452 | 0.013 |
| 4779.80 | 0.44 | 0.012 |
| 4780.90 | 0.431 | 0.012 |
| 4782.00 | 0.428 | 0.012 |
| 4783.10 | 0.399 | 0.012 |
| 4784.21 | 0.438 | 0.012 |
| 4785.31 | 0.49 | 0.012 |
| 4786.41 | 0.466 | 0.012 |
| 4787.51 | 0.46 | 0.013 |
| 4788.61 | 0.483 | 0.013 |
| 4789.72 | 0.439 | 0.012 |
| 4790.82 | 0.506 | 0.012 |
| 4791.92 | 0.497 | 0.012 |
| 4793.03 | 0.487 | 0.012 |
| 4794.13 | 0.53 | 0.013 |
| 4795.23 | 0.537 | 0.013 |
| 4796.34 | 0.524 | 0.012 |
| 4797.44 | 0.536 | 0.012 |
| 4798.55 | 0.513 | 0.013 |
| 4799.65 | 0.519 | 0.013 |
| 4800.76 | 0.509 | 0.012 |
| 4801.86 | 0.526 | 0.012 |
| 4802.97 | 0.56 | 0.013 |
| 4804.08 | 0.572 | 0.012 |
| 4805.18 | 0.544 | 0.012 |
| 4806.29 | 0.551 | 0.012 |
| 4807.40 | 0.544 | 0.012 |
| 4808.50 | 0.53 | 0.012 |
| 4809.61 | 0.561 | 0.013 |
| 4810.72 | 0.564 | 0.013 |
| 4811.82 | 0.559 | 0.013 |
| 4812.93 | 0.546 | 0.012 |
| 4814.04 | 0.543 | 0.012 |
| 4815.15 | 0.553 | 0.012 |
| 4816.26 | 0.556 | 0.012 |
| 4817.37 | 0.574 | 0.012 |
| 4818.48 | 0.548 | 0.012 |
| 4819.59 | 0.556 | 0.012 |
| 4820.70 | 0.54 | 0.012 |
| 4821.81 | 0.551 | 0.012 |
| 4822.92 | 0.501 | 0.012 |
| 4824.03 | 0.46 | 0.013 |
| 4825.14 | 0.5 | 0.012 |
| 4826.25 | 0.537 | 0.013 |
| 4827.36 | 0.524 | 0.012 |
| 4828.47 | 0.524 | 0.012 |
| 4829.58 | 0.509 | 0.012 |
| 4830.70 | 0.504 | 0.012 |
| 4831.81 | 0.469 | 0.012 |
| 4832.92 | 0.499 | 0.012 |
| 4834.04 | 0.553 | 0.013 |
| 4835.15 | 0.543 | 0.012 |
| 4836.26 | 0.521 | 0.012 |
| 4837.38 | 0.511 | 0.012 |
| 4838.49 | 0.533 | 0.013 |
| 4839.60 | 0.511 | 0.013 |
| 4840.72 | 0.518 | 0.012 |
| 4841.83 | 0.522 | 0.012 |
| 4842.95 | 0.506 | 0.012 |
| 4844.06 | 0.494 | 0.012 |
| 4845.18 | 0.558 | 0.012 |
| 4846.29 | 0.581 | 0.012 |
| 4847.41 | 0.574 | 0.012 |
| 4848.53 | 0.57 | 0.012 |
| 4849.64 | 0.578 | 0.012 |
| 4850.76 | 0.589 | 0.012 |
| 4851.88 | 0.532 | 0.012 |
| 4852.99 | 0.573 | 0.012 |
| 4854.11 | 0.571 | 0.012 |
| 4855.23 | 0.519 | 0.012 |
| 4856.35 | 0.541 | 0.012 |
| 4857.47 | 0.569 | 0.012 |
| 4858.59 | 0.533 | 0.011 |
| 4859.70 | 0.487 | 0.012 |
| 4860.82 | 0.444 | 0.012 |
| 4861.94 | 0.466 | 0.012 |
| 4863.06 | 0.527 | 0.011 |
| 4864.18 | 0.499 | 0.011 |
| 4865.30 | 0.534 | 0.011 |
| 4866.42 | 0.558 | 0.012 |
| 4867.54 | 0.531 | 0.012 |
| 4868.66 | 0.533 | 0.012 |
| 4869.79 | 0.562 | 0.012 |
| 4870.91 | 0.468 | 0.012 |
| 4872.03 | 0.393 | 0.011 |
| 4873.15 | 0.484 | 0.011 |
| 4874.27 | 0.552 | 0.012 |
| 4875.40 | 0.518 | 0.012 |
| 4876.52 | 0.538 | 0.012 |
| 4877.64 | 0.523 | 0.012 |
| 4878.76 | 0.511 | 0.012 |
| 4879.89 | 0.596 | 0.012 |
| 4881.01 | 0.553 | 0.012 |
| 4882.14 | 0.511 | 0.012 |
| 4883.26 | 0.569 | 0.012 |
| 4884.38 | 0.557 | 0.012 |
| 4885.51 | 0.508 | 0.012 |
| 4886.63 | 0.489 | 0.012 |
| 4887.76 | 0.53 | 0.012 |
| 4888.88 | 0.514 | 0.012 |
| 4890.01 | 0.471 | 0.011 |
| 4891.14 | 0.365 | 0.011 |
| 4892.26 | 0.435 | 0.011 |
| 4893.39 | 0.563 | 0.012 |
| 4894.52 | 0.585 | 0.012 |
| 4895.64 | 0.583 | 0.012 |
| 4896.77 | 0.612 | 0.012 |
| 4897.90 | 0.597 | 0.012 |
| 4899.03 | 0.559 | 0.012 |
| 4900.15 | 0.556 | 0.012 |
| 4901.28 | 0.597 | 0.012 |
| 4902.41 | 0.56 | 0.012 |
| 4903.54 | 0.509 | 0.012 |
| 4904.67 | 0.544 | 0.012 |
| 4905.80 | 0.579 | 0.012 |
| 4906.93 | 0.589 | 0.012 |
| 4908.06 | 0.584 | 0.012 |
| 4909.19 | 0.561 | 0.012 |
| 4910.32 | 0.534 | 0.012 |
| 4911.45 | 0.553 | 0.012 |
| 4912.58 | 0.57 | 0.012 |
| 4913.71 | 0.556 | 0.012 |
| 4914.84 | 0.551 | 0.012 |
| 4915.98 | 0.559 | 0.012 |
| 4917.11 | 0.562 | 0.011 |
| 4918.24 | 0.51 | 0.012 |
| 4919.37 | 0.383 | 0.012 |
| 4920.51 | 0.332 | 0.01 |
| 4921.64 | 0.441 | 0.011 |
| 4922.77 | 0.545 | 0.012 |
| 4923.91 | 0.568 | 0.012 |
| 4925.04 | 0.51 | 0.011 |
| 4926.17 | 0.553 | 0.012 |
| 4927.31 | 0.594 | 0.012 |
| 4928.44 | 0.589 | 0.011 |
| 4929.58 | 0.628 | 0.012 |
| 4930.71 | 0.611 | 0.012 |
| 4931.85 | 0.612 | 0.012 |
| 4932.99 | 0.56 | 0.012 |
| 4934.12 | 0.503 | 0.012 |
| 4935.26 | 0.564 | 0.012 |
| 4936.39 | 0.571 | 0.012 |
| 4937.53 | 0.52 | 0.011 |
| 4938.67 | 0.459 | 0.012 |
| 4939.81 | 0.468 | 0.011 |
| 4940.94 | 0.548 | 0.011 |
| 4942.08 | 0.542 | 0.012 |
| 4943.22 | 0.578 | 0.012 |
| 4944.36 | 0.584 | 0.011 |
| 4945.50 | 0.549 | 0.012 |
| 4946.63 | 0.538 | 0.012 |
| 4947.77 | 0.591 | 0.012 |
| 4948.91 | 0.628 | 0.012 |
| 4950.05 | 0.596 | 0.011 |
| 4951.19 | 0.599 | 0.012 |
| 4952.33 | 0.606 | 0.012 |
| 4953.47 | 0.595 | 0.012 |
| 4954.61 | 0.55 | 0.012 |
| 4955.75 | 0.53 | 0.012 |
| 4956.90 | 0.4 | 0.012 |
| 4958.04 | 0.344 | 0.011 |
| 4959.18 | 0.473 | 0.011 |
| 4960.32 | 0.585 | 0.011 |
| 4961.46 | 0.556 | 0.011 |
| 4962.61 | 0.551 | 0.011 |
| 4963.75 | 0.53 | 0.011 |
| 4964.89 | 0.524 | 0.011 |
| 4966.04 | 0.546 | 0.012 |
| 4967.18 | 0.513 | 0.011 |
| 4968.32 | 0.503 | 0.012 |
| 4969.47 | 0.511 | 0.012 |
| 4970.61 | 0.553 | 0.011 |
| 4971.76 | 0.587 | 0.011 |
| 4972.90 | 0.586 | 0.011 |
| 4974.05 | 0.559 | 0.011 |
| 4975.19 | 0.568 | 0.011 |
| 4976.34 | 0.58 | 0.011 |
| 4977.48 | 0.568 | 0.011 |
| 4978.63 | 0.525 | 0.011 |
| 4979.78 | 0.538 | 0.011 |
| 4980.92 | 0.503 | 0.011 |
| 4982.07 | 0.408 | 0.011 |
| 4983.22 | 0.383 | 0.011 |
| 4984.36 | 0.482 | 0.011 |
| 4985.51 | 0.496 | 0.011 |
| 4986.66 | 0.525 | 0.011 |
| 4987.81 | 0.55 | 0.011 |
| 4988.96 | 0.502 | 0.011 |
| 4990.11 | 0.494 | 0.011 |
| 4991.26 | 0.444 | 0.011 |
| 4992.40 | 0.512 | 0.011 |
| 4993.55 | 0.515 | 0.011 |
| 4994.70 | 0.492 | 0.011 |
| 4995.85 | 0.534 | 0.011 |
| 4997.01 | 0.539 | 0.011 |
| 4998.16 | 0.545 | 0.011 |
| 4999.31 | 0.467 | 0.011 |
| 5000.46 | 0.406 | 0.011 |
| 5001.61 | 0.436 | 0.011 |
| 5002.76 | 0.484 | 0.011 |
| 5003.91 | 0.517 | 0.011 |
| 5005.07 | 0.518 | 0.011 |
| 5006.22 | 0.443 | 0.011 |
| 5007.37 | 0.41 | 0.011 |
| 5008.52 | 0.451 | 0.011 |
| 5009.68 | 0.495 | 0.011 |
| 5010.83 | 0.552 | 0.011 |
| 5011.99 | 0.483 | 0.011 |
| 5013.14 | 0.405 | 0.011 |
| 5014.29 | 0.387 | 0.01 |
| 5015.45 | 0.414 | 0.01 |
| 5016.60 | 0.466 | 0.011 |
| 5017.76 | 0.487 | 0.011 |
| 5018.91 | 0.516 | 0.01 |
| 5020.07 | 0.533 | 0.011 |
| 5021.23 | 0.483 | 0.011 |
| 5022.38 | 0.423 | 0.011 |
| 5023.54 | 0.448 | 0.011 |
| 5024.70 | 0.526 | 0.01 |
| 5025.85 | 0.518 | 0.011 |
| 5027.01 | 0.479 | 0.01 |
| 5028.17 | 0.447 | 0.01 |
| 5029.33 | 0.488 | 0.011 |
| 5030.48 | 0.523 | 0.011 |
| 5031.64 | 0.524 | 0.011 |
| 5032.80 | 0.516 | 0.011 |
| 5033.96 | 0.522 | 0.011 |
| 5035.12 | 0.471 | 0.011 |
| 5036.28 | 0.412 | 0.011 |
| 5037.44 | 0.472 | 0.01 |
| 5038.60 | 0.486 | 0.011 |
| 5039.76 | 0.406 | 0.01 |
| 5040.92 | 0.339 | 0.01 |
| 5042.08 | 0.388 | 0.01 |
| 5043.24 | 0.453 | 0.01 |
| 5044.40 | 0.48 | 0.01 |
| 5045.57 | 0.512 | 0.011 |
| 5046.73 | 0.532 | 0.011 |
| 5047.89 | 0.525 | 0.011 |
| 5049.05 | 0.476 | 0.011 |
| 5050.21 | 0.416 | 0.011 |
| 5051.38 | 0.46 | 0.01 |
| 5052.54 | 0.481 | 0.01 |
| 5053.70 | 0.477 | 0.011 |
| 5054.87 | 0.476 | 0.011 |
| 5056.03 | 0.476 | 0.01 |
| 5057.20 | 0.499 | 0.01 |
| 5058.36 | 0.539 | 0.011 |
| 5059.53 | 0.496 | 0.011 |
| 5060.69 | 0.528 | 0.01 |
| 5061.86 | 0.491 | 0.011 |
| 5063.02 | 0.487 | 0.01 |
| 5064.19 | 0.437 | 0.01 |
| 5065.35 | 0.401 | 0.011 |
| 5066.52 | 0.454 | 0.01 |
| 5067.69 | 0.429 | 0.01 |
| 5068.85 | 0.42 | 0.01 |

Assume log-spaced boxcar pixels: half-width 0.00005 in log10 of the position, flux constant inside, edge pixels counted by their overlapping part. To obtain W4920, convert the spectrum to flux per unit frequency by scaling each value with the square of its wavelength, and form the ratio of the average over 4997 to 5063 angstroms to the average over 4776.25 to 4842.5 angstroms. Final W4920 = 1.0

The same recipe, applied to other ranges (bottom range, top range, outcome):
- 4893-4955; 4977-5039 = 0.90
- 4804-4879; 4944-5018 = 1.02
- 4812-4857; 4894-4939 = 1.06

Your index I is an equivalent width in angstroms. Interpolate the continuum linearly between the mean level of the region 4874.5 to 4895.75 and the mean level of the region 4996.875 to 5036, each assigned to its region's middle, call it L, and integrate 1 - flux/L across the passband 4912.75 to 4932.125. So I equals -1.0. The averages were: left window 0.521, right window 0.479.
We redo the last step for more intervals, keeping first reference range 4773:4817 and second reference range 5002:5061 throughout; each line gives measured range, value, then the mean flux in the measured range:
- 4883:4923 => -3.2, 0.531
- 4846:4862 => -1.5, 0.543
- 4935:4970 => -3.7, 0.537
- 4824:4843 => -0.6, 0.515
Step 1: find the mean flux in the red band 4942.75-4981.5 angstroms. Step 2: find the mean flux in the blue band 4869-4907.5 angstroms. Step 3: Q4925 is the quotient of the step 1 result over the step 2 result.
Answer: 1.03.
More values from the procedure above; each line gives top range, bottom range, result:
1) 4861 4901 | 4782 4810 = 1.03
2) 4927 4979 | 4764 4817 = 1.10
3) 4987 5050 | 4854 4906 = 0.91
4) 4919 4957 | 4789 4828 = 1.03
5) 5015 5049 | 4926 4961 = 0.86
